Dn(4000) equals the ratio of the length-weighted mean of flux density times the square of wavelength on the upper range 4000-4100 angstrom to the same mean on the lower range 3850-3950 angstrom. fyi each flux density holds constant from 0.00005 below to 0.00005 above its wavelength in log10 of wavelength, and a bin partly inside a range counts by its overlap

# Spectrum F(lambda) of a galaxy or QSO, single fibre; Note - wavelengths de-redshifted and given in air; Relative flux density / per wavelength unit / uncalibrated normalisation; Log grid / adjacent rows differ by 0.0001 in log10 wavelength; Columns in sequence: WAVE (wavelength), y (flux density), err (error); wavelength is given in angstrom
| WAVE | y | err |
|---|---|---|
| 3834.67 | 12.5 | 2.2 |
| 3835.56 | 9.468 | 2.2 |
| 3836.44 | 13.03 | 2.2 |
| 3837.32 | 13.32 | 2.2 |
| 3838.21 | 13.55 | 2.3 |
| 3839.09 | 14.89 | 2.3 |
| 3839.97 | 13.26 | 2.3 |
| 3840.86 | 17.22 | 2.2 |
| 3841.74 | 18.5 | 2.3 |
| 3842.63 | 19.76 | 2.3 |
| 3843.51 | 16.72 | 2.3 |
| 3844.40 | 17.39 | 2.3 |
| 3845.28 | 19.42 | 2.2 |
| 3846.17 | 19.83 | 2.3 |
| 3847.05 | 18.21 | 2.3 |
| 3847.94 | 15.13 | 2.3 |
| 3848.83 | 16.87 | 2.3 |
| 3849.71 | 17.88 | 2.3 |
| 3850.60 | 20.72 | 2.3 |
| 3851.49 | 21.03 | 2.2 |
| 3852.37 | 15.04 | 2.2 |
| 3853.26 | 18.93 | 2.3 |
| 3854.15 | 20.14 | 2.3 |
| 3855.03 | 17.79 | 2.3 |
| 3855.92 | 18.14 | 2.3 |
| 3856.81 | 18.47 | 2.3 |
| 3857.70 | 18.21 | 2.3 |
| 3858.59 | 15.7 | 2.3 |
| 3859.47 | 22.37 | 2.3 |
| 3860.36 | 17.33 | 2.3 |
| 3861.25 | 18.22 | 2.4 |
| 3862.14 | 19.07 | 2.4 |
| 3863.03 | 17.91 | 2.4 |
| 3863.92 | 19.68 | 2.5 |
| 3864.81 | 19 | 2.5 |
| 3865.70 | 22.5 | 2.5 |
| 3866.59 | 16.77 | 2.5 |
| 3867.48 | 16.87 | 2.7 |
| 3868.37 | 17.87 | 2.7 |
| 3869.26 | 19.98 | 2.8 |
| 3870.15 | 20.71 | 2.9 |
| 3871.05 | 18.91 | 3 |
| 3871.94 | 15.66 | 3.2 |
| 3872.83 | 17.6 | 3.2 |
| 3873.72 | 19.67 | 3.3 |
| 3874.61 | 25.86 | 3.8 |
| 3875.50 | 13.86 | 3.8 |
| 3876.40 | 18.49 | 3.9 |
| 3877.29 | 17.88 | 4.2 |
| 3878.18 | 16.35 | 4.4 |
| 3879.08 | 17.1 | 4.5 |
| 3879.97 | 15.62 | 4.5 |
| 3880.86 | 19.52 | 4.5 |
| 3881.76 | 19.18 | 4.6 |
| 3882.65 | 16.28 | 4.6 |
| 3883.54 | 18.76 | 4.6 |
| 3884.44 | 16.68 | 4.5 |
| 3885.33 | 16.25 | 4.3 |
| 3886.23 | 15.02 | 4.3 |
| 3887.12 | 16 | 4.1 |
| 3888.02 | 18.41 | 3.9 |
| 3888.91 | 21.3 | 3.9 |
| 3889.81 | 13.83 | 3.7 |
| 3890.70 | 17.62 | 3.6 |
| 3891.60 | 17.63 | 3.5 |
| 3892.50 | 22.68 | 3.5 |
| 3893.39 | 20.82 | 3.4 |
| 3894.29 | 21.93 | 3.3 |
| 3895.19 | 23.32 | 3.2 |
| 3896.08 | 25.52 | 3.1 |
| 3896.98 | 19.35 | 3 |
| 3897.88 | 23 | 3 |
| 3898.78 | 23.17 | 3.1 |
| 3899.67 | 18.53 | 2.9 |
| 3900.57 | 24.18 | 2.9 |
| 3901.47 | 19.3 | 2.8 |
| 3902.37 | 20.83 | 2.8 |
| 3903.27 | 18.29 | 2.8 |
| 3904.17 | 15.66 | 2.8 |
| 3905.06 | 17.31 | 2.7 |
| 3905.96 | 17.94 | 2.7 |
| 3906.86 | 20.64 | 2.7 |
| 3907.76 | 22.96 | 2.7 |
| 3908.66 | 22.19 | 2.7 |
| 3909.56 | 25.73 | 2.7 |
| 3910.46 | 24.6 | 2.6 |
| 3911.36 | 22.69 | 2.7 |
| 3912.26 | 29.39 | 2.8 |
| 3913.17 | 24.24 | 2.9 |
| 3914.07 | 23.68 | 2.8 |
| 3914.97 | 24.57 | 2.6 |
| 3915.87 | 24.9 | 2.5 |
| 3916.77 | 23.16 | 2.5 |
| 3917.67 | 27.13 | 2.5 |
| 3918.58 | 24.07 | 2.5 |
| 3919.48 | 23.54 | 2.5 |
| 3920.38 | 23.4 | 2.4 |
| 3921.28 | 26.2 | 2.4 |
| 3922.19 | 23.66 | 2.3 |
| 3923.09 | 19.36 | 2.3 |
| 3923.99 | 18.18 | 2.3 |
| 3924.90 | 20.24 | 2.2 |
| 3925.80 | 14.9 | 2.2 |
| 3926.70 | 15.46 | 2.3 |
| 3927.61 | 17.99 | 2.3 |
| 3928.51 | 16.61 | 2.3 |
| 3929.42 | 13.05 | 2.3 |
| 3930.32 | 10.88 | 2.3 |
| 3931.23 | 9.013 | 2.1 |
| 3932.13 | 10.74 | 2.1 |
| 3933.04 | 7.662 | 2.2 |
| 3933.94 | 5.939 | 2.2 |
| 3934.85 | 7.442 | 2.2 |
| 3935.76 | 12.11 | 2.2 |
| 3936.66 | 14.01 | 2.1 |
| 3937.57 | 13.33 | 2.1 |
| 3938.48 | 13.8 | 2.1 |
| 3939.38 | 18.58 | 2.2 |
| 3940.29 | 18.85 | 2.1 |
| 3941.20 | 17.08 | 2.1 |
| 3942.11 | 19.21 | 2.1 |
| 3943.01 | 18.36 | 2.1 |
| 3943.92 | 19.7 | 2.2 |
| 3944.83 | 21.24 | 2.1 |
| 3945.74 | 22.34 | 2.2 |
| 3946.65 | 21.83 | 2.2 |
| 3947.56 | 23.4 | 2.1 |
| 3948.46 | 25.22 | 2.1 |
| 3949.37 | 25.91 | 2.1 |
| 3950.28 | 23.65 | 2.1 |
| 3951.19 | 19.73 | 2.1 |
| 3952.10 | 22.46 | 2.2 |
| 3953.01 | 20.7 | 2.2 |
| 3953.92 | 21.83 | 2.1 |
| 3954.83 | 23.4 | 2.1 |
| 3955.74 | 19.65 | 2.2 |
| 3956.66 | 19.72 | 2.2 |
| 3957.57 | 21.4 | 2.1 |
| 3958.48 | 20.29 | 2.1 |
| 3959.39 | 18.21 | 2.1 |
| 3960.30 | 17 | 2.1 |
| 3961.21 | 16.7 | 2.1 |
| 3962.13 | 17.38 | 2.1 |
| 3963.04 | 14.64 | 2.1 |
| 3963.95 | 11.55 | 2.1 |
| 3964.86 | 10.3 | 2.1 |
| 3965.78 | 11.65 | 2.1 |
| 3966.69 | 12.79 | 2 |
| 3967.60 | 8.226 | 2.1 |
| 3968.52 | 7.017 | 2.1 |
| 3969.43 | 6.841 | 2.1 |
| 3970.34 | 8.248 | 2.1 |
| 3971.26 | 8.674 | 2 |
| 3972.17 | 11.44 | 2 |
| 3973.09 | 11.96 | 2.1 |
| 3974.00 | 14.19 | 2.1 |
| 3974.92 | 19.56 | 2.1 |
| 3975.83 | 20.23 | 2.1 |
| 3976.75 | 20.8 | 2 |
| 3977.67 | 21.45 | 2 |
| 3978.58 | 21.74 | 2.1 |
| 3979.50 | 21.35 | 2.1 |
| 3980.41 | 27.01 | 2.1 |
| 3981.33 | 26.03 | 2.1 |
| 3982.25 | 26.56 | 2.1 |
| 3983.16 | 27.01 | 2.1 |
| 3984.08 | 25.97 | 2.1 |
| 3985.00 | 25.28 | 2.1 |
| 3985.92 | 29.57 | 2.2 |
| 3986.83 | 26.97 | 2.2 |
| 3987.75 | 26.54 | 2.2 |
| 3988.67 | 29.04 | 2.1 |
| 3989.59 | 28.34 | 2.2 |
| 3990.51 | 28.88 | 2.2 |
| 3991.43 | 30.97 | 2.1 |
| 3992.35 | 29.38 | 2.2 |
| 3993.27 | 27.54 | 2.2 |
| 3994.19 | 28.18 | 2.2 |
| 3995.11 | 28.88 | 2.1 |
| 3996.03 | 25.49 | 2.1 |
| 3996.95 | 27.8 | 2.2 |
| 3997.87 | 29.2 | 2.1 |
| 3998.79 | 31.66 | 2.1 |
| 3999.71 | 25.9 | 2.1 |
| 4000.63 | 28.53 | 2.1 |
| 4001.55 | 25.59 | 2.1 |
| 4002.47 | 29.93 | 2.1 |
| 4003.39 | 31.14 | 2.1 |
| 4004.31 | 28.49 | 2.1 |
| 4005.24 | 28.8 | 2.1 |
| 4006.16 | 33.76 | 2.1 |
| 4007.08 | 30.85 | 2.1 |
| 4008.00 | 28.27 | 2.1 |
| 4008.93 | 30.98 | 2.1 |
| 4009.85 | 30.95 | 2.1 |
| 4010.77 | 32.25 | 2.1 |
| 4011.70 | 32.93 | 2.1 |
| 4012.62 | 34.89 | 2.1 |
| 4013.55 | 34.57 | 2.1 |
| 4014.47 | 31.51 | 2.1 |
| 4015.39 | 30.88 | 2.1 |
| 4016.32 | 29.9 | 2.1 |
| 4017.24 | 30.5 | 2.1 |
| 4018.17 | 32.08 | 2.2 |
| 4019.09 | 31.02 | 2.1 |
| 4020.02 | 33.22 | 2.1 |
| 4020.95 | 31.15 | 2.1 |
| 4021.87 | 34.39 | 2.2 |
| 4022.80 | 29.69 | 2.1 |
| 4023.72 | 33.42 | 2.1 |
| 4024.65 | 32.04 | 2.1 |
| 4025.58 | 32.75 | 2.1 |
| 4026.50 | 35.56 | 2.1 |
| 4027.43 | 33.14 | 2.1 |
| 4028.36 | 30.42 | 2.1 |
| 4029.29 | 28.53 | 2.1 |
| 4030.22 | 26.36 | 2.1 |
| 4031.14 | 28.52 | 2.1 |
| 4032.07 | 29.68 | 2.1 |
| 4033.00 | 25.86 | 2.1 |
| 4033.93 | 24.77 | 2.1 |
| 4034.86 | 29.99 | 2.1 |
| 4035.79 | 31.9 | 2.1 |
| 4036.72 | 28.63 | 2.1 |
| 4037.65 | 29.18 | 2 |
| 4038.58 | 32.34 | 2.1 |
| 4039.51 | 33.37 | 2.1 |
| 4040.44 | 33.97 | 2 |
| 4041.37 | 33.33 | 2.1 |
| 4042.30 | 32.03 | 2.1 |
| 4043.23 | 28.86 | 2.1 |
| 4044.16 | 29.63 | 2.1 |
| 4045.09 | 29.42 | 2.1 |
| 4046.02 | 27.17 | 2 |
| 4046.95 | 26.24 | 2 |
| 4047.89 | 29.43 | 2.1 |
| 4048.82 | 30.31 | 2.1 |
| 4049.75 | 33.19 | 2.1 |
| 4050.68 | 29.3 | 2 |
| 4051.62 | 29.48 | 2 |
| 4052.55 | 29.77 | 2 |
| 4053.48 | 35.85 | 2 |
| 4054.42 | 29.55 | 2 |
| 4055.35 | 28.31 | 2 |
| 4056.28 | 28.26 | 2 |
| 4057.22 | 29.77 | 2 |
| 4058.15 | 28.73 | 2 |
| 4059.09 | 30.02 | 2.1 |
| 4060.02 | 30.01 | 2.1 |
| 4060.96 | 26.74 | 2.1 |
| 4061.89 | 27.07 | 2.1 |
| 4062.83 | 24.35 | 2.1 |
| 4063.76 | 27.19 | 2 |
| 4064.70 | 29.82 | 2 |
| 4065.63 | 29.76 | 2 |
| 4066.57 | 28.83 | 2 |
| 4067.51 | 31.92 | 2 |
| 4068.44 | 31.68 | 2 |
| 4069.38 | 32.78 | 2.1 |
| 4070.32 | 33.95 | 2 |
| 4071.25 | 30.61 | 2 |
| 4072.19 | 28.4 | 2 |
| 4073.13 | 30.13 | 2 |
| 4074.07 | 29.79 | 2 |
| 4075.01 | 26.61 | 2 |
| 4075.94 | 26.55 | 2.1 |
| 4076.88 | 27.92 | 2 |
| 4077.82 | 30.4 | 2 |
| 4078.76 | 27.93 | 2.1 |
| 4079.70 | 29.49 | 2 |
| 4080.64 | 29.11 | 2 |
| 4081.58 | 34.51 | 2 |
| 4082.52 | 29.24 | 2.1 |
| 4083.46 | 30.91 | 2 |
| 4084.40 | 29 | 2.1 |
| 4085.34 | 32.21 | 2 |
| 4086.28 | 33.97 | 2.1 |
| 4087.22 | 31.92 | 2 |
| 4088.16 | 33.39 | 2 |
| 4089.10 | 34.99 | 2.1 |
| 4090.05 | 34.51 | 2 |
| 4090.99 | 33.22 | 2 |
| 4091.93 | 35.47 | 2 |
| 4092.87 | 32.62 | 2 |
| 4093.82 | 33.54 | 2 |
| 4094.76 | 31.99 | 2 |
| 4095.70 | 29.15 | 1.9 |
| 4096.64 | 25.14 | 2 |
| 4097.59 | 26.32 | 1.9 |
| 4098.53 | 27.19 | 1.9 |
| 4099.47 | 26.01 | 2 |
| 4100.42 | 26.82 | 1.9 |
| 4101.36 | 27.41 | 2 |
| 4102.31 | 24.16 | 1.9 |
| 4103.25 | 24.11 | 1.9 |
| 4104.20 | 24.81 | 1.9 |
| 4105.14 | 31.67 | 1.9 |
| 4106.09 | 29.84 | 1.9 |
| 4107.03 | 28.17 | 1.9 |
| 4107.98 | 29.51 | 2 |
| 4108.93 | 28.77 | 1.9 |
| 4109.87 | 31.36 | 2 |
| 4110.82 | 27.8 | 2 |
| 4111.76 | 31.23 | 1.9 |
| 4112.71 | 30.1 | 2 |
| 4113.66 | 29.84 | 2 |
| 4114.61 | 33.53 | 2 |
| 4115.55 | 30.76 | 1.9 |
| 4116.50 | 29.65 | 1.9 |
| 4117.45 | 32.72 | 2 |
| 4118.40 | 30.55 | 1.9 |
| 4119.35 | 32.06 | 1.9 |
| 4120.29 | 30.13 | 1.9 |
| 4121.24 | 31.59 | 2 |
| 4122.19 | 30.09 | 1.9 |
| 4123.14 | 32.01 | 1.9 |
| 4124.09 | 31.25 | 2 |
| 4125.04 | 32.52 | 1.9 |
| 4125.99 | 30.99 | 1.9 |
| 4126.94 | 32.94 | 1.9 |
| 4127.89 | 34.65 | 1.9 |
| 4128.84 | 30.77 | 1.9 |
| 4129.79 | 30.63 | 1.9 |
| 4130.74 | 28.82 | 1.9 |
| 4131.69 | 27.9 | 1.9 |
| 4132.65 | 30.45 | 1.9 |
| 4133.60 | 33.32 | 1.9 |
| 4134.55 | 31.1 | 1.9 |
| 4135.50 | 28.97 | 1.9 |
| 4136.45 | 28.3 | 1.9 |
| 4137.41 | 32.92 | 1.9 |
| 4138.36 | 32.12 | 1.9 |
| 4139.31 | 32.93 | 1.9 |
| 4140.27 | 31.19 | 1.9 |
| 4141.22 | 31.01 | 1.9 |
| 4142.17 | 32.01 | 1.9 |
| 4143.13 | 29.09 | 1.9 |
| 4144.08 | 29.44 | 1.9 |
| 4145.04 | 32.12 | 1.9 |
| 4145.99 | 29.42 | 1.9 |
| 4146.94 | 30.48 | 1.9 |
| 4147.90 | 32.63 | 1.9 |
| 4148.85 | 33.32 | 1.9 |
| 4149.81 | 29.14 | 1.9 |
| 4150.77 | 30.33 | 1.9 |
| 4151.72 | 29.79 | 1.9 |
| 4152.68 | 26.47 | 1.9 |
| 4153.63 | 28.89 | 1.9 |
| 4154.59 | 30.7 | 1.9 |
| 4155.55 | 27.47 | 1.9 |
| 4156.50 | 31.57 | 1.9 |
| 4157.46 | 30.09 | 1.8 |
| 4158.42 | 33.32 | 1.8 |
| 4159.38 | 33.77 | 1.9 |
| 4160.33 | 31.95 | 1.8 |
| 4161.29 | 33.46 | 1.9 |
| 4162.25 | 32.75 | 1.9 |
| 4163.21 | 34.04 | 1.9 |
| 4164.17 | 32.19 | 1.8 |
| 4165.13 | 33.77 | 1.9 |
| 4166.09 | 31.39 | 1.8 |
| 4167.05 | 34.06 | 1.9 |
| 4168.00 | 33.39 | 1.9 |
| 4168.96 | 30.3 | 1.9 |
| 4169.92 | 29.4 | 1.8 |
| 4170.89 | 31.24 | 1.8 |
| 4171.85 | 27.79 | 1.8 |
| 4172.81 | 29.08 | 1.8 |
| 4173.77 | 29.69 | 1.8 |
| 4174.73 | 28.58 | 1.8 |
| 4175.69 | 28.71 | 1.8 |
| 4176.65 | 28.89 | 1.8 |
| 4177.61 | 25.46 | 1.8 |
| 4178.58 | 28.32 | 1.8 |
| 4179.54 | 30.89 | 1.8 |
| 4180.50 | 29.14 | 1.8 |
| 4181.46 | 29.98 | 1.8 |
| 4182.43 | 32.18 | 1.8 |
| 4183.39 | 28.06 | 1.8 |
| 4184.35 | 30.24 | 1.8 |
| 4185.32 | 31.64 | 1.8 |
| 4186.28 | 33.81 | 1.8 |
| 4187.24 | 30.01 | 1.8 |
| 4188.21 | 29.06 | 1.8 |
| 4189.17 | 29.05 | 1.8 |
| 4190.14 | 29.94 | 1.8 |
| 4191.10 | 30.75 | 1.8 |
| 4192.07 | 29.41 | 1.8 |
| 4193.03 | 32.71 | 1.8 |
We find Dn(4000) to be 1.7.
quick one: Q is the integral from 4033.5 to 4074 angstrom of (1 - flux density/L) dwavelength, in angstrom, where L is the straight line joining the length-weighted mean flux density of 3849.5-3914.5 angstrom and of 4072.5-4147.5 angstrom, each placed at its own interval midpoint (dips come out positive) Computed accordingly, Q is -3.3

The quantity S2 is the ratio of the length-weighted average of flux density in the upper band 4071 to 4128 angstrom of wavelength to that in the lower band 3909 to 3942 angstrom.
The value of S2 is 1.63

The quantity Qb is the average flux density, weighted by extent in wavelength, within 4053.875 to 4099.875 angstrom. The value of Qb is 30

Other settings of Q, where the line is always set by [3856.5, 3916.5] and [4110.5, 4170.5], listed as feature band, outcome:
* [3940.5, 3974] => 8.3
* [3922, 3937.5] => 5.6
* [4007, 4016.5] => -2.4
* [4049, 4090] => -3.2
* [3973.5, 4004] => -2.4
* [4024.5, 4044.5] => -3.1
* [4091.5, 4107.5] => 0.4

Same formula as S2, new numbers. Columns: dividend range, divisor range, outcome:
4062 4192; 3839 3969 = 1.63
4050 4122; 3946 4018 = 1.27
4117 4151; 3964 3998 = 1.47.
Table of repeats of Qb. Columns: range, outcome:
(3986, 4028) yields 30.4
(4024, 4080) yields 29.8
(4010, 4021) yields 32.1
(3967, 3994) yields 21.3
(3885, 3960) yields 19.6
